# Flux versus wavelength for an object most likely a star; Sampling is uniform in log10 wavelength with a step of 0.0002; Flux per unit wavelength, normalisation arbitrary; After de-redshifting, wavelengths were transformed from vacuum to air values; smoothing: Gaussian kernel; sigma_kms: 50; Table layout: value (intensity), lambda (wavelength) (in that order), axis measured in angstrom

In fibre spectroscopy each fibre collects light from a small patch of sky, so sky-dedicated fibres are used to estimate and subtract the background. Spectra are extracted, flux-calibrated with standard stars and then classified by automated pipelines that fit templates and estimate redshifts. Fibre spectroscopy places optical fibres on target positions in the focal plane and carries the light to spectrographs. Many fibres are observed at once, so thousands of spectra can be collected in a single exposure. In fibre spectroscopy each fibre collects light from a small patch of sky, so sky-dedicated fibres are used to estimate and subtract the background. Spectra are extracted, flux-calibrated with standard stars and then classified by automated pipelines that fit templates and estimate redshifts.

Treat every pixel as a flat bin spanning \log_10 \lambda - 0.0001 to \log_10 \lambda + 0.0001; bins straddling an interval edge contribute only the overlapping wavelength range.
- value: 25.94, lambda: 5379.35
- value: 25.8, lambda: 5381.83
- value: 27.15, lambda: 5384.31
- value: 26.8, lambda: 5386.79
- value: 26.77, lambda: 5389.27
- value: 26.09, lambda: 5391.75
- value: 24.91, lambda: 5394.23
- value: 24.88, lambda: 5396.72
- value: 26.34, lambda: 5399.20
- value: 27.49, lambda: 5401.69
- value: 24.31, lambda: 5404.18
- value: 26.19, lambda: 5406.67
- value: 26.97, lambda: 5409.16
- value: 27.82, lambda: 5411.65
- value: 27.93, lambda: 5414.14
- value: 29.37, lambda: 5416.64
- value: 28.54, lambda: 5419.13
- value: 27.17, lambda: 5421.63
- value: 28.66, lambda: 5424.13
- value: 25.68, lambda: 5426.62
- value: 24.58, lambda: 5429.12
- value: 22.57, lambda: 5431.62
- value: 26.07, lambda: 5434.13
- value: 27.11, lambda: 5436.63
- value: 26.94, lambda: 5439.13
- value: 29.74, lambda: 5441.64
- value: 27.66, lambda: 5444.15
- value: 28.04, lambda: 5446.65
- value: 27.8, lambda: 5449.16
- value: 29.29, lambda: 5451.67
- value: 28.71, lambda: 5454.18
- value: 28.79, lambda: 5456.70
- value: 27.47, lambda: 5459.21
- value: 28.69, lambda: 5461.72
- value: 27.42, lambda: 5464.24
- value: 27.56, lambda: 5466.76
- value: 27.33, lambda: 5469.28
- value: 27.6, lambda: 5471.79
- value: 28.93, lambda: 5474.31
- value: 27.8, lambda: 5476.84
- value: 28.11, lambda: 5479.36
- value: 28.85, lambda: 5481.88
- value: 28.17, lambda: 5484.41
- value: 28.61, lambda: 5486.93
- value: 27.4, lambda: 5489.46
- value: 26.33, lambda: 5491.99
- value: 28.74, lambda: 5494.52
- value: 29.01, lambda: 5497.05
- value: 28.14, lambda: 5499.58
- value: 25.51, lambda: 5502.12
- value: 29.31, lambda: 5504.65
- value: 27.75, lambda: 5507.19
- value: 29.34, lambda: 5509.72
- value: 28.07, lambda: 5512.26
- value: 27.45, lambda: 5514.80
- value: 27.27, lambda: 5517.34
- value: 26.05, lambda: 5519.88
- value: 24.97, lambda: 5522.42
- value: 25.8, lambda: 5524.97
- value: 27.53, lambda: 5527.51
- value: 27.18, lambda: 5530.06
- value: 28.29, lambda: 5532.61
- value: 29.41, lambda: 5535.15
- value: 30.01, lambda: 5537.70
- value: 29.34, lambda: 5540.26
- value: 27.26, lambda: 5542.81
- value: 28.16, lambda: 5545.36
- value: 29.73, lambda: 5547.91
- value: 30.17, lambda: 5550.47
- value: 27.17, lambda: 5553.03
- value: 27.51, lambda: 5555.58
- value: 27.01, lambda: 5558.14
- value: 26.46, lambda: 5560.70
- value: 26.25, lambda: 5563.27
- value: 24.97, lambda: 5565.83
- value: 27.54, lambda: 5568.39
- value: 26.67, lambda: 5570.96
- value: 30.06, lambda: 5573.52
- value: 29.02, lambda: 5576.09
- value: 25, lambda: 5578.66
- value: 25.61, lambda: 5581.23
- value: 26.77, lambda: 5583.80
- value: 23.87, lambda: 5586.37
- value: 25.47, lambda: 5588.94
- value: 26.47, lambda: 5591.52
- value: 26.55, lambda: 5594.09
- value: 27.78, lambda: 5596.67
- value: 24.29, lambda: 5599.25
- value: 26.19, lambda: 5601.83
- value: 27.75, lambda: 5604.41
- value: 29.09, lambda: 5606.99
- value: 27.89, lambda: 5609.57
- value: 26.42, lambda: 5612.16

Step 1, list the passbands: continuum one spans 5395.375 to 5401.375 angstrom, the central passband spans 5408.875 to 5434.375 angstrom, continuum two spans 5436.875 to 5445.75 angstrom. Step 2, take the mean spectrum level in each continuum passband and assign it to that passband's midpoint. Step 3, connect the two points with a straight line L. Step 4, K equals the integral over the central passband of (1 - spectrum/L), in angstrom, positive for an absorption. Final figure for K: 0.1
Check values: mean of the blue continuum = 25.9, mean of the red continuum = 28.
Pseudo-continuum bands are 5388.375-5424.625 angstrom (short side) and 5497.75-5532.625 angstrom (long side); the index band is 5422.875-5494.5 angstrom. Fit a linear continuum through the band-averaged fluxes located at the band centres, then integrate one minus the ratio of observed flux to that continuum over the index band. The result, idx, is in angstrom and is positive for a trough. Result -1.3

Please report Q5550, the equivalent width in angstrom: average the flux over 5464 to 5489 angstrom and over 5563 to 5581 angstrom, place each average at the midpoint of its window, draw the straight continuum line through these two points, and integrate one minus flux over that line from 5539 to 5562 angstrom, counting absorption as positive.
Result -0.7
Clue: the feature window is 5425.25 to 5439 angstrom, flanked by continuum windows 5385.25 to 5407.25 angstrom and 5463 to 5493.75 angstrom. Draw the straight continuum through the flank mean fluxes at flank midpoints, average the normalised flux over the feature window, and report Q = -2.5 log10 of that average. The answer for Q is 0.059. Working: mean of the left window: 26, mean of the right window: 27.9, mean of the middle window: 25.4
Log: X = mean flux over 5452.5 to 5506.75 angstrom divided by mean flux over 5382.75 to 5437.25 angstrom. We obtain 1.1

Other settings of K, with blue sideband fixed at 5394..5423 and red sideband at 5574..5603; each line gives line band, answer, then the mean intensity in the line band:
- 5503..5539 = -1.7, 27.7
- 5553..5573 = -0.4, 26.8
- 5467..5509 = -2.2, 28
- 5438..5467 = -1.6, 28.2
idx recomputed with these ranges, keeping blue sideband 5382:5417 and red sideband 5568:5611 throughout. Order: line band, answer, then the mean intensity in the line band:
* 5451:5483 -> -1.8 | 28.2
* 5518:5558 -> -1.7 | 27.9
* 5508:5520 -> -0.5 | 27.8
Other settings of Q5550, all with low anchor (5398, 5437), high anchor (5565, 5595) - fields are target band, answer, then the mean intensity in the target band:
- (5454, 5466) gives -0.7 angstrom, 28.1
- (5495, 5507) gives -0.6 angstrom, 28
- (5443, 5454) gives -0.7 angstrom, 28.3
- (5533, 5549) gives -1.4 angstrom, 29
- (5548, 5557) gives -0.6 angstrom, 28.5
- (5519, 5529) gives 0.2 angstrom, 26.1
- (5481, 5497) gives -0.9 angstrom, 28.1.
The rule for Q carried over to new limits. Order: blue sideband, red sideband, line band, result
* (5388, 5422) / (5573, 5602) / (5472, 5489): -0.07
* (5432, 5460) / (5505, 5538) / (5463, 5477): 0.00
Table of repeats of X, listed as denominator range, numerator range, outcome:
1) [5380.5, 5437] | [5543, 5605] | 1.02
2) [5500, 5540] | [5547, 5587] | 0.98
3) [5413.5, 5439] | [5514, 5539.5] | 1.03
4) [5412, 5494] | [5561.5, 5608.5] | 0.96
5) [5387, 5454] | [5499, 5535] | 1.02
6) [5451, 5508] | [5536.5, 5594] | 0.97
